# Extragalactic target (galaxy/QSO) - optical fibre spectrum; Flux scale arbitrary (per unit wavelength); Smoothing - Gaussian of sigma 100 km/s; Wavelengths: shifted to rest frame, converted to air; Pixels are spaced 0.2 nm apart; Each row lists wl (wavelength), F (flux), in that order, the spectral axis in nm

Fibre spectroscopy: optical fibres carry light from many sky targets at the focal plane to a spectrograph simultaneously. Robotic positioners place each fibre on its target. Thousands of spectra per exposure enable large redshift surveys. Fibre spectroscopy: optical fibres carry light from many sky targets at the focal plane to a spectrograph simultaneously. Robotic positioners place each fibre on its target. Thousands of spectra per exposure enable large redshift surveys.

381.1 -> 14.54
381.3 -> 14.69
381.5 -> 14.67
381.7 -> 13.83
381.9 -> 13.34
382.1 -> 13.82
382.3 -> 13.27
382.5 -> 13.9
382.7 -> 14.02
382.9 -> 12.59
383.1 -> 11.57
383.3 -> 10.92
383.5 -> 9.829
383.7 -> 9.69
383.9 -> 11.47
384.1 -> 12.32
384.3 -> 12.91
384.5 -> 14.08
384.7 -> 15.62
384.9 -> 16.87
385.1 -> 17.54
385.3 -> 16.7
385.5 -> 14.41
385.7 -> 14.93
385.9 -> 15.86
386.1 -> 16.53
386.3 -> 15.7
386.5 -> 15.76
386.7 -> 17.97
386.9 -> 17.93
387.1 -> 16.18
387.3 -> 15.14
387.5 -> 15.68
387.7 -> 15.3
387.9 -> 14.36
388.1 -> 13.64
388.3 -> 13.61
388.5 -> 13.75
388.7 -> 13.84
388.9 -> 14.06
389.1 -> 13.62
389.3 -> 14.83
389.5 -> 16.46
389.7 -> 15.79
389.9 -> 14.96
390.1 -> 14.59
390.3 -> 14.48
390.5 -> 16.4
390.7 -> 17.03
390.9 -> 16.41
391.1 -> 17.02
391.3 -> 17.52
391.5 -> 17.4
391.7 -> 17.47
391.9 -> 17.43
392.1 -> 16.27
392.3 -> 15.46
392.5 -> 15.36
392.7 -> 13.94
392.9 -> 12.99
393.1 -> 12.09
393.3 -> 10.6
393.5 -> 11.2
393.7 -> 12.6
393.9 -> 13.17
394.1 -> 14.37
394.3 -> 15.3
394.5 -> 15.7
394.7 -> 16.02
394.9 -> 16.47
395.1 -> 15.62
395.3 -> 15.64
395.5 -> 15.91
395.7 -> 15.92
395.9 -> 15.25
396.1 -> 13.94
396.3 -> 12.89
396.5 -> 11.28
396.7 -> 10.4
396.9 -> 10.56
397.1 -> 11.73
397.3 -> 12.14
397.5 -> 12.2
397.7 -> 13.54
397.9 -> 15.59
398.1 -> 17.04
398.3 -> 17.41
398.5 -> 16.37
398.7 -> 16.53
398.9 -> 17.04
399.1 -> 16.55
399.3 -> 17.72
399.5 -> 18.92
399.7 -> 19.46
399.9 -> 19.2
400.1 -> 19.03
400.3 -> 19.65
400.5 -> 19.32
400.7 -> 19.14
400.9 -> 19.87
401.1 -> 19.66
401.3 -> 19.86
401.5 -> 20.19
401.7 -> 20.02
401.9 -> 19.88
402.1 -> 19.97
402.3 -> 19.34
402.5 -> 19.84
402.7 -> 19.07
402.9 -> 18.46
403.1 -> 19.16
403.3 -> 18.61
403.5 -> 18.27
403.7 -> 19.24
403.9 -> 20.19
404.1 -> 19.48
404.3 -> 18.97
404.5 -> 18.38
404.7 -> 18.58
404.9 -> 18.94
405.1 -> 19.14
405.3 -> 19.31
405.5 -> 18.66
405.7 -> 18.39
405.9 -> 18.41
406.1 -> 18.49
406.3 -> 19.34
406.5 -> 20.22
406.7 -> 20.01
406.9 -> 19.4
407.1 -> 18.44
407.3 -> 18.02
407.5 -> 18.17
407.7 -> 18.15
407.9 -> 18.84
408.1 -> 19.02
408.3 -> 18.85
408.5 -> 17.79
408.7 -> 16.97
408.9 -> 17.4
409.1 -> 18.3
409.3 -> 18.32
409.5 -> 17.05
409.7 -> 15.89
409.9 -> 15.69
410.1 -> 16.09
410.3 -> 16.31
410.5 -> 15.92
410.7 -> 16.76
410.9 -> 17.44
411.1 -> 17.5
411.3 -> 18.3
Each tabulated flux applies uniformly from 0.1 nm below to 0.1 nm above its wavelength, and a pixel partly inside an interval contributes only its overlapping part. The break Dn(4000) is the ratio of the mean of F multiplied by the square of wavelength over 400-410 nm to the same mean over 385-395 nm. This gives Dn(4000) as 1.33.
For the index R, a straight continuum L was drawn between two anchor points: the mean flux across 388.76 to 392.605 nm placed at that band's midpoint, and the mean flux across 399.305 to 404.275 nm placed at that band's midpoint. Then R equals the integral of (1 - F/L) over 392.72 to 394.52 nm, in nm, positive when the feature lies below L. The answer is 0.41 nm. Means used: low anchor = 15.9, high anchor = 19.4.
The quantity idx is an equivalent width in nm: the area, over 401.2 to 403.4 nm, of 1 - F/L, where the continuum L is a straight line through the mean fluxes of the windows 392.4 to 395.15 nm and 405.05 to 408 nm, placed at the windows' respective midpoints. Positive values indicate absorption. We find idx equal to -0.29 nm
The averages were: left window 13.9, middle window 19.5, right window 18.9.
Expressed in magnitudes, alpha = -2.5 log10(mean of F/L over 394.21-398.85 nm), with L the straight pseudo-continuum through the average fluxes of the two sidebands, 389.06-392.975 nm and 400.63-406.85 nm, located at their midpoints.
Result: 0.19 mag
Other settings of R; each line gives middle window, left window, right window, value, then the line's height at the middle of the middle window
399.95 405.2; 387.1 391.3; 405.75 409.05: -0.491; 17.7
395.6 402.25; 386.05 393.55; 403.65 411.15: 0.078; 16.8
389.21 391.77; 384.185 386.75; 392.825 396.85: -0.259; 14.7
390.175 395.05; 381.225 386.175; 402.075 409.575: 0.203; 15.8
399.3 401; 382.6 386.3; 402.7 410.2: -0.208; 17.1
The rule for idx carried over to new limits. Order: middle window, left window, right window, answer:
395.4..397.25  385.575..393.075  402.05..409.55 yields 0.42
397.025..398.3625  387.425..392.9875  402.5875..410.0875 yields 0.21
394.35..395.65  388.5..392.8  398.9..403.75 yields 0.09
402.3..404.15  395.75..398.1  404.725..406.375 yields -0.21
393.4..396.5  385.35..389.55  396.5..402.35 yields 0.34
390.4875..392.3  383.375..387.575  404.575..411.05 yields -0.14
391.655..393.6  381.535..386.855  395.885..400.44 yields 0.09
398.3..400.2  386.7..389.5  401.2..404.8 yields 0.04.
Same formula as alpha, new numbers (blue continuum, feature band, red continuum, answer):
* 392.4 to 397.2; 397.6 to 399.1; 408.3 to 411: -0.123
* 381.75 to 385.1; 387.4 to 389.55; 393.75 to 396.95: -0.065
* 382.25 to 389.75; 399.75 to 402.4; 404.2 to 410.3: -0.146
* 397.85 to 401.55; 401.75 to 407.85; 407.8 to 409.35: -0.045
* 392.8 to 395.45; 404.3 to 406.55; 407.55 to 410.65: -0.142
